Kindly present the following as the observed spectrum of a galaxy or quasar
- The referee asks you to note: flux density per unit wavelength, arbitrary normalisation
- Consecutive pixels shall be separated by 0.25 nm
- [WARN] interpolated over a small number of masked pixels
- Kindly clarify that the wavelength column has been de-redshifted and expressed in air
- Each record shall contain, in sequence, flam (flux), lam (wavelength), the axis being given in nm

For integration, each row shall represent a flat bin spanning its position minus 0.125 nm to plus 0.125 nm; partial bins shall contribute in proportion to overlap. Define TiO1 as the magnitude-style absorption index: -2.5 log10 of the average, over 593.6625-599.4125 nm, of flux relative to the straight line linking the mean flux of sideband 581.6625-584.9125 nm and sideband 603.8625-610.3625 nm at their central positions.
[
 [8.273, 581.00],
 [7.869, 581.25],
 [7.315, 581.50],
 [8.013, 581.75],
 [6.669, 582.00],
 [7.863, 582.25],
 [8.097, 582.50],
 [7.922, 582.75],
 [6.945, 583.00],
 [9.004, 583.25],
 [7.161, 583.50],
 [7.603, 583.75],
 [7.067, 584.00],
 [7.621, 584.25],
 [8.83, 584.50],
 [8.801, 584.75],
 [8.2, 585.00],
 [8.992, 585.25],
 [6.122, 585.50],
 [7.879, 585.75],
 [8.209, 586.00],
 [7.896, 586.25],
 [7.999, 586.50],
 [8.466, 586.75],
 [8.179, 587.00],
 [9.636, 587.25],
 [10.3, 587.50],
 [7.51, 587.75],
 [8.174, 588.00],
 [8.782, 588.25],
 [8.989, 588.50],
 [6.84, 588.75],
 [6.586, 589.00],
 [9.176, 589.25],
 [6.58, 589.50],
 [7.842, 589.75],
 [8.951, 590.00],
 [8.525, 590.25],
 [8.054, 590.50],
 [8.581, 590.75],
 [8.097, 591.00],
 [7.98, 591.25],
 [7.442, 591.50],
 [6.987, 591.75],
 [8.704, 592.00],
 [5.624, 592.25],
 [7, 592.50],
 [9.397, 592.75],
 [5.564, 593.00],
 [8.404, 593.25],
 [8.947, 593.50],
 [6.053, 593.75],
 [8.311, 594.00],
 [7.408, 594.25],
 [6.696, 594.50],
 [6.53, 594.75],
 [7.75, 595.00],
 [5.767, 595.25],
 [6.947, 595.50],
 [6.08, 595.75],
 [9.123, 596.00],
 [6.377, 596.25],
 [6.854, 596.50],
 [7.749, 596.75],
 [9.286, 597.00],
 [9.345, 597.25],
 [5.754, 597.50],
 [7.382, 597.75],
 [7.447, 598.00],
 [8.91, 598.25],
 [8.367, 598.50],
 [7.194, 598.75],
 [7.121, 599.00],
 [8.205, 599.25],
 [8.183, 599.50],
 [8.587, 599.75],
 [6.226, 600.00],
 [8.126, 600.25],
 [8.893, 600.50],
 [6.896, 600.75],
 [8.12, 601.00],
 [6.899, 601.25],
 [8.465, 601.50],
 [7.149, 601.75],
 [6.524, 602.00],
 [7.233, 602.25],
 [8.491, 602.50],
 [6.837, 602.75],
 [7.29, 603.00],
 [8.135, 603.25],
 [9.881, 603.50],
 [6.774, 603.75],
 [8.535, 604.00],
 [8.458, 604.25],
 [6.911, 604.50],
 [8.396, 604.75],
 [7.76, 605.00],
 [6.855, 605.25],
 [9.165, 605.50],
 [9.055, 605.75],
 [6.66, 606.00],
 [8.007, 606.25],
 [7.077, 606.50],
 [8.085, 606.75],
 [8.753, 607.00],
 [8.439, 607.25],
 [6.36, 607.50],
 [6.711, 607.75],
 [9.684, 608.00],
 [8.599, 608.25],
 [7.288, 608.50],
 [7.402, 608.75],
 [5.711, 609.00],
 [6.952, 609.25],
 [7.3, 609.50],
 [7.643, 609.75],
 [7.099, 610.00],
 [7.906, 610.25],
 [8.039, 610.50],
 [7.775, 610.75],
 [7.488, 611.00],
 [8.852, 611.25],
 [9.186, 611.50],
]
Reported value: 0.05 mag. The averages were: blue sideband 7.82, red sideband 7.72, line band 7.43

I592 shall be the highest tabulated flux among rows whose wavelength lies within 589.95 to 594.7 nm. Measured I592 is 9.397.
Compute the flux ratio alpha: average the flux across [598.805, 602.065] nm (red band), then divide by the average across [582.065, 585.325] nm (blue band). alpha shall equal 0.96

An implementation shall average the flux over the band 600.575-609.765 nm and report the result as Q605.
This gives 7.7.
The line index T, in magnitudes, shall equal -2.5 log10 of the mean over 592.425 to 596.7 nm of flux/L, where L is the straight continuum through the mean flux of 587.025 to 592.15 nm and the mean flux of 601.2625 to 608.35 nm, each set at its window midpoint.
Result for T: 0.11 mag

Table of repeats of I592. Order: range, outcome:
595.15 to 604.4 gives 9.881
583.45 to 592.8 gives 10.3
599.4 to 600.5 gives 8.893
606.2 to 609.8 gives 9.684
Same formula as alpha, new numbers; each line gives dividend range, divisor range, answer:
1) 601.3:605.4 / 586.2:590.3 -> 0.93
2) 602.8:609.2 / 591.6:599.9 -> 1.04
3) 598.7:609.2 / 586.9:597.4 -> 0.99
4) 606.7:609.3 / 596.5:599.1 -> 0.98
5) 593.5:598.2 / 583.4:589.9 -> 0.91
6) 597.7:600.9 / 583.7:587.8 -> 0.95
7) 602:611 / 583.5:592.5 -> 0.97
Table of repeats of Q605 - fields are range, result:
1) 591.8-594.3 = 7.53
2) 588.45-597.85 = 7.56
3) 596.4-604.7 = 7.77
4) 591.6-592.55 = 7.09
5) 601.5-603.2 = 7.38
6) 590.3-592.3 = 7.79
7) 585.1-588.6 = 8.36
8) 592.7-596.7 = 7.23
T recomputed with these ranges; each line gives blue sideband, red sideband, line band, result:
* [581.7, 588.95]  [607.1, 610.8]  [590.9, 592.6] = 0.072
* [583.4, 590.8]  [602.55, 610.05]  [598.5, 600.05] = 0.023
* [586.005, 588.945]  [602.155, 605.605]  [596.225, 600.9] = 0.041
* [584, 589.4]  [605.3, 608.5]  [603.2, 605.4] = 0.006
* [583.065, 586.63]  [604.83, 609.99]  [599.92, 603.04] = 0.035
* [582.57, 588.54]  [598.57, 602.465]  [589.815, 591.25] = -0.052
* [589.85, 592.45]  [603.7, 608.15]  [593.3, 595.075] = 0.065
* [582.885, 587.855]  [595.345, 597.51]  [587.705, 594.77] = 0.014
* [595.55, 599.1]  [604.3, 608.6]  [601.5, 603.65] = 0.007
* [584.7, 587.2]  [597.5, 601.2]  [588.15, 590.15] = 0.007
